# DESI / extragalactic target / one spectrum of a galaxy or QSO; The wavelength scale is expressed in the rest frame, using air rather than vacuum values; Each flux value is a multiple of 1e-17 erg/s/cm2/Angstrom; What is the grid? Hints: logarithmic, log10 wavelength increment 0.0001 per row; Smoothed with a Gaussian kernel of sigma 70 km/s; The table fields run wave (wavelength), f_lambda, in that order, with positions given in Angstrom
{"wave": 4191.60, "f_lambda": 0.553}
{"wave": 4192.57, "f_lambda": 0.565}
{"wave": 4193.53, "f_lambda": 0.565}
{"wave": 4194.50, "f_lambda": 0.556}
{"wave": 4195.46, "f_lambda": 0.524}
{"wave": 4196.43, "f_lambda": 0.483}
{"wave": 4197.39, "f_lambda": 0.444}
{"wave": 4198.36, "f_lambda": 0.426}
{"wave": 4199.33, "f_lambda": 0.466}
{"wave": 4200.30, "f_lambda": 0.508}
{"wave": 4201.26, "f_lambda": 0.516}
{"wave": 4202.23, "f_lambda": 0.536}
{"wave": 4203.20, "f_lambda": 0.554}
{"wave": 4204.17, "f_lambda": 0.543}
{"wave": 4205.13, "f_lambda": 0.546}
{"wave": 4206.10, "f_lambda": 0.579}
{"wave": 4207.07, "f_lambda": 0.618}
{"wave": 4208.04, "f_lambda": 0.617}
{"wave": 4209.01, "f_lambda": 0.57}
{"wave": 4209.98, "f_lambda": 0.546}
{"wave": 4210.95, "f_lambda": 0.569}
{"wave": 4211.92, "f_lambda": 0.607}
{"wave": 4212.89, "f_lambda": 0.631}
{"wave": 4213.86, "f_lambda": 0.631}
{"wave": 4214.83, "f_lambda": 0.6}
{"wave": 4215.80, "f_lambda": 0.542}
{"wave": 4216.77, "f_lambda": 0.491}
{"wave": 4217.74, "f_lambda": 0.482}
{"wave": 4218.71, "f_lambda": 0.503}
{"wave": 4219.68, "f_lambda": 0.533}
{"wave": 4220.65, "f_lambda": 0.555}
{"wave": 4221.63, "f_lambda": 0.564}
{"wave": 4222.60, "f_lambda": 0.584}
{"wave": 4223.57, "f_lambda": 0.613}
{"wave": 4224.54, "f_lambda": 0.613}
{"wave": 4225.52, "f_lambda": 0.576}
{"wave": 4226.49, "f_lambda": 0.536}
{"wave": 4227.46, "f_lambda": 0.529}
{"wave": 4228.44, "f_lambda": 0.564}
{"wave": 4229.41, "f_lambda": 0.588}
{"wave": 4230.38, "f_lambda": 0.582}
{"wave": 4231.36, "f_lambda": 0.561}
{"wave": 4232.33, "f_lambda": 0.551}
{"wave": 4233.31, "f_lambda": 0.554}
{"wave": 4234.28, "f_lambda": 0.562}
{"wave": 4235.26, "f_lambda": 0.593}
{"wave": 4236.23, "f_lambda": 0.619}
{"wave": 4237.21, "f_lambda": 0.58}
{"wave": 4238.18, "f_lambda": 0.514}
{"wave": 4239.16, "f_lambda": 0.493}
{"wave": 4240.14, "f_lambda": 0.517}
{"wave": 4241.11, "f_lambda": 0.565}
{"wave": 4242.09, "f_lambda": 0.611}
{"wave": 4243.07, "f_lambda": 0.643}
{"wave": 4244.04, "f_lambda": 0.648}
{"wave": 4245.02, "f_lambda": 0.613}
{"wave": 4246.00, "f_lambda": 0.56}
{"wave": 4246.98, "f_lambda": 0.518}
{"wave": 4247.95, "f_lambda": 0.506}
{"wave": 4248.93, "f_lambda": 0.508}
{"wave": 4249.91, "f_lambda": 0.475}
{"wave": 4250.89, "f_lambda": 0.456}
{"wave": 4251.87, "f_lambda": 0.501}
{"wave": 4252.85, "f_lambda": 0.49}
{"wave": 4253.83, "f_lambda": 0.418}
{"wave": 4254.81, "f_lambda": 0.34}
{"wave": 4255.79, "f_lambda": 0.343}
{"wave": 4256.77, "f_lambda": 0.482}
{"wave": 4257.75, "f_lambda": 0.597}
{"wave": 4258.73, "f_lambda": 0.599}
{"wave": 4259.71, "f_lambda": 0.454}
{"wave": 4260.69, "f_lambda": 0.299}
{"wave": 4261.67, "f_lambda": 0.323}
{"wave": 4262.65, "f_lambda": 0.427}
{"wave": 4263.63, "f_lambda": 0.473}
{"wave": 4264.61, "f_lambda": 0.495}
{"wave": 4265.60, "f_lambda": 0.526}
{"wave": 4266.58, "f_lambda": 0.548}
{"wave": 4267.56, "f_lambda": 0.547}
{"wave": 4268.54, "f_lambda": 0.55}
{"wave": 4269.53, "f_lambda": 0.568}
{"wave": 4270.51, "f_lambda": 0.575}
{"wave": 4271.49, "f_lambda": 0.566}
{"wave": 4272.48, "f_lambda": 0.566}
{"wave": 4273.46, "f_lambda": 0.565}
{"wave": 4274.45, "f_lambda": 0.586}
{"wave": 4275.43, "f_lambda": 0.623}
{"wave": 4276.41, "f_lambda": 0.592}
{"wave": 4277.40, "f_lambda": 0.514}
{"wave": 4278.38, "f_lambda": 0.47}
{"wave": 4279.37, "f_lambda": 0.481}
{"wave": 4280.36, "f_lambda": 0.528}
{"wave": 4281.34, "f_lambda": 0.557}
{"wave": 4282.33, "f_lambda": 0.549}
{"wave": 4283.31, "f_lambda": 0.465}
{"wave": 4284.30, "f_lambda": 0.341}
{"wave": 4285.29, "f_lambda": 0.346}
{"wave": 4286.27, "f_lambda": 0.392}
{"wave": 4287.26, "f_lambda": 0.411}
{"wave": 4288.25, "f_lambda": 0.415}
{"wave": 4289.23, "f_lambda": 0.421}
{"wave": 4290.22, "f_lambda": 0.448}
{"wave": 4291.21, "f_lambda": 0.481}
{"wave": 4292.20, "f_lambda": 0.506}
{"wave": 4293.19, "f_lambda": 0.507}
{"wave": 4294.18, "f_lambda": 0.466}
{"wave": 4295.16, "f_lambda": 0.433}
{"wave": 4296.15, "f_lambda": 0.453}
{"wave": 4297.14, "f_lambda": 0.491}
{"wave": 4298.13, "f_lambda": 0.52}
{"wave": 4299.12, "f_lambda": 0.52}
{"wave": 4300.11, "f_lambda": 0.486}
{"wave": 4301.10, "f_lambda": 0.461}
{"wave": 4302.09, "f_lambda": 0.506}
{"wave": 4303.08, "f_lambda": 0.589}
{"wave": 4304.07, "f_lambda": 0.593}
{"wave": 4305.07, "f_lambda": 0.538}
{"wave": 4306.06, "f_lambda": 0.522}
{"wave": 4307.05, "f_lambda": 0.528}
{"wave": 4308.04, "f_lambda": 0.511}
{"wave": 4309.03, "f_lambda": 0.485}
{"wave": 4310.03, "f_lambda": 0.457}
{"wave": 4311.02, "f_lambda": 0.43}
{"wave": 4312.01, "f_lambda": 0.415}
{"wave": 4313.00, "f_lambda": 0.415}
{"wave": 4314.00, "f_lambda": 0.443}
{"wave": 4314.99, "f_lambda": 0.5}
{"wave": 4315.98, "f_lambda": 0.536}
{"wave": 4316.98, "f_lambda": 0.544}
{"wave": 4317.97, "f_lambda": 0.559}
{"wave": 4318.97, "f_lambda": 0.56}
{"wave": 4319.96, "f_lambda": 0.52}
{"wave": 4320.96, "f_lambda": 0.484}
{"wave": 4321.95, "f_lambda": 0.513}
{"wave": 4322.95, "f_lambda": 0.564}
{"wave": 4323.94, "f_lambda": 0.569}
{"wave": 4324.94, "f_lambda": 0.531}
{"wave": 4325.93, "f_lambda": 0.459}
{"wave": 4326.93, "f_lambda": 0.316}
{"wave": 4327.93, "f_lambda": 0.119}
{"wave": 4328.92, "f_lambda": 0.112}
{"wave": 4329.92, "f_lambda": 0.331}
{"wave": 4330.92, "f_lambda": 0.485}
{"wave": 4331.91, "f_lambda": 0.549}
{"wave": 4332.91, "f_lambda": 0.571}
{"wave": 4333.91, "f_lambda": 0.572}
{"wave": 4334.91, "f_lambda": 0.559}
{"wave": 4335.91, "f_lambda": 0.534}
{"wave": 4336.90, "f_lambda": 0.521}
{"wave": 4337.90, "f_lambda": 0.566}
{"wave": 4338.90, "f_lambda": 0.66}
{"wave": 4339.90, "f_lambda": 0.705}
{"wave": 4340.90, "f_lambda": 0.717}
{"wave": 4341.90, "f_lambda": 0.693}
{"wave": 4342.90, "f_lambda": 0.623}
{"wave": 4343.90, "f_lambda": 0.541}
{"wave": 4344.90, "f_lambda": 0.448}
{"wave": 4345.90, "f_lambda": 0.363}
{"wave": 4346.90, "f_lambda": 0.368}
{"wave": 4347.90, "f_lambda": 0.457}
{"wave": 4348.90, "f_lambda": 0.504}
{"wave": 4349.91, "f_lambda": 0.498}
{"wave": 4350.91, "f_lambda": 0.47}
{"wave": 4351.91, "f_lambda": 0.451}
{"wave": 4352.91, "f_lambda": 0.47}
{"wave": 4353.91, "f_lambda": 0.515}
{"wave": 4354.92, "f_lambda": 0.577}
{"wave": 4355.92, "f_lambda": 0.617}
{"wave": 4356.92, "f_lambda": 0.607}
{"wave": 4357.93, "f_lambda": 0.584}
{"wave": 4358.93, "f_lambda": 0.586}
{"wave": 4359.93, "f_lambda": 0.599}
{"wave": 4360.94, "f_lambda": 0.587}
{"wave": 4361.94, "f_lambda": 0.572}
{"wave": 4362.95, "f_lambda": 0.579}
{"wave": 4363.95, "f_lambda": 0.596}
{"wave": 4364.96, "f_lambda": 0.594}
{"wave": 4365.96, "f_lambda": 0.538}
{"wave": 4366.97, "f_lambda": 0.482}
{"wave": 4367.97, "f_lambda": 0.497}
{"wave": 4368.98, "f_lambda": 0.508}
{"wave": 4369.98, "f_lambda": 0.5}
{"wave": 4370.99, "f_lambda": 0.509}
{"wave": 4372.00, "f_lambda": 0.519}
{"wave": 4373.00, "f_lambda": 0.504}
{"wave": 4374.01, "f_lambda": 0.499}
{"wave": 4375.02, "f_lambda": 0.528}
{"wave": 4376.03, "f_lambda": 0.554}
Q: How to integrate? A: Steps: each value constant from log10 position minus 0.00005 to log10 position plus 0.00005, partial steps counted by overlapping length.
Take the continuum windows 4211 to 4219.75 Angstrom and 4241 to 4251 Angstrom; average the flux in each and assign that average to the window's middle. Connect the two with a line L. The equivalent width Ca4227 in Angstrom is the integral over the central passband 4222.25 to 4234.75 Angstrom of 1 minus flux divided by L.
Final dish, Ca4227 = -0.2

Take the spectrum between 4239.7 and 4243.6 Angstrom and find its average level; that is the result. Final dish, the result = 0.587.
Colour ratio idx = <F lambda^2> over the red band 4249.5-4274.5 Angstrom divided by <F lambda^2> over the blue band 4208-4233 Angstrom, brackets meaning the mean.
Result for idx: 0.9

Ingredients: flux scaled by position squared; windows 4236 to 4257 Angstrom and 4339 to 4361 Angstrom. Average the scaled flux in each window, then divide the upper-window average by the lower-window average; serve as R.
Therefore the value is 1.11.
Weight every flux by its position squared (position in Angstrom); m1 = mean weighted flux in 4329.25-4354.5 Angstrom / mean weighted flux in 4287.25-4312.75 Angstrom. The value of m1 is 1.10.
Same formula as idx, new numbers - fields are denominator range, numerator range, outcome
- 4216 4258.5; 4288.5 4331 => 0.91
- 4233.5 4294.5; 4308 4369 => 1.05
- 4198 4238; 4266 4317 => 0.92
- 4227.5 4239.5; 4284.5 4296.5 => 0.80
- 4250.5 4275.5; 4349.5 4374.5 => 1.14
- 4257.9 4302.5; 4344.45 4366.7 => 1.11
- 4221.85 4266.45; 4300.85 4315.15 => 0.97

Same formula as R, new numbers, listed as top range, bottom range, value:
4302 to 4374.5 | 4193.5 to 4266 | 1.02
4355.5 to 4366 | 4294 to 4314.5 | 1.24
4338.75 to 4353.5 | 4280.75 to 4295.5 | 1.20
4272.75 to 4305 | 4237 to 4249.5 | 0.90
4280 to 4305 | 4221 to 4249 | 0.86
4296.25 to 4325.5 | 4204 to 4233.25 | 0.94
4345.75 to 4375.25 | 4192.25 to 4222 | 1.04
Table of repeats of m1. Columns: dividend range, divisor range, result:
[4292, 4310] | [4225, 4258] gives 0.97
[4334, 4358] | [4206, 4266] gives 1.07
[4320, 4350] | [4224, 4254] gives 0.95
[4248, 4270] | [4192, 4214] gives 0.89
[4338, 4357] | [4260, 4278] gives 1.08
